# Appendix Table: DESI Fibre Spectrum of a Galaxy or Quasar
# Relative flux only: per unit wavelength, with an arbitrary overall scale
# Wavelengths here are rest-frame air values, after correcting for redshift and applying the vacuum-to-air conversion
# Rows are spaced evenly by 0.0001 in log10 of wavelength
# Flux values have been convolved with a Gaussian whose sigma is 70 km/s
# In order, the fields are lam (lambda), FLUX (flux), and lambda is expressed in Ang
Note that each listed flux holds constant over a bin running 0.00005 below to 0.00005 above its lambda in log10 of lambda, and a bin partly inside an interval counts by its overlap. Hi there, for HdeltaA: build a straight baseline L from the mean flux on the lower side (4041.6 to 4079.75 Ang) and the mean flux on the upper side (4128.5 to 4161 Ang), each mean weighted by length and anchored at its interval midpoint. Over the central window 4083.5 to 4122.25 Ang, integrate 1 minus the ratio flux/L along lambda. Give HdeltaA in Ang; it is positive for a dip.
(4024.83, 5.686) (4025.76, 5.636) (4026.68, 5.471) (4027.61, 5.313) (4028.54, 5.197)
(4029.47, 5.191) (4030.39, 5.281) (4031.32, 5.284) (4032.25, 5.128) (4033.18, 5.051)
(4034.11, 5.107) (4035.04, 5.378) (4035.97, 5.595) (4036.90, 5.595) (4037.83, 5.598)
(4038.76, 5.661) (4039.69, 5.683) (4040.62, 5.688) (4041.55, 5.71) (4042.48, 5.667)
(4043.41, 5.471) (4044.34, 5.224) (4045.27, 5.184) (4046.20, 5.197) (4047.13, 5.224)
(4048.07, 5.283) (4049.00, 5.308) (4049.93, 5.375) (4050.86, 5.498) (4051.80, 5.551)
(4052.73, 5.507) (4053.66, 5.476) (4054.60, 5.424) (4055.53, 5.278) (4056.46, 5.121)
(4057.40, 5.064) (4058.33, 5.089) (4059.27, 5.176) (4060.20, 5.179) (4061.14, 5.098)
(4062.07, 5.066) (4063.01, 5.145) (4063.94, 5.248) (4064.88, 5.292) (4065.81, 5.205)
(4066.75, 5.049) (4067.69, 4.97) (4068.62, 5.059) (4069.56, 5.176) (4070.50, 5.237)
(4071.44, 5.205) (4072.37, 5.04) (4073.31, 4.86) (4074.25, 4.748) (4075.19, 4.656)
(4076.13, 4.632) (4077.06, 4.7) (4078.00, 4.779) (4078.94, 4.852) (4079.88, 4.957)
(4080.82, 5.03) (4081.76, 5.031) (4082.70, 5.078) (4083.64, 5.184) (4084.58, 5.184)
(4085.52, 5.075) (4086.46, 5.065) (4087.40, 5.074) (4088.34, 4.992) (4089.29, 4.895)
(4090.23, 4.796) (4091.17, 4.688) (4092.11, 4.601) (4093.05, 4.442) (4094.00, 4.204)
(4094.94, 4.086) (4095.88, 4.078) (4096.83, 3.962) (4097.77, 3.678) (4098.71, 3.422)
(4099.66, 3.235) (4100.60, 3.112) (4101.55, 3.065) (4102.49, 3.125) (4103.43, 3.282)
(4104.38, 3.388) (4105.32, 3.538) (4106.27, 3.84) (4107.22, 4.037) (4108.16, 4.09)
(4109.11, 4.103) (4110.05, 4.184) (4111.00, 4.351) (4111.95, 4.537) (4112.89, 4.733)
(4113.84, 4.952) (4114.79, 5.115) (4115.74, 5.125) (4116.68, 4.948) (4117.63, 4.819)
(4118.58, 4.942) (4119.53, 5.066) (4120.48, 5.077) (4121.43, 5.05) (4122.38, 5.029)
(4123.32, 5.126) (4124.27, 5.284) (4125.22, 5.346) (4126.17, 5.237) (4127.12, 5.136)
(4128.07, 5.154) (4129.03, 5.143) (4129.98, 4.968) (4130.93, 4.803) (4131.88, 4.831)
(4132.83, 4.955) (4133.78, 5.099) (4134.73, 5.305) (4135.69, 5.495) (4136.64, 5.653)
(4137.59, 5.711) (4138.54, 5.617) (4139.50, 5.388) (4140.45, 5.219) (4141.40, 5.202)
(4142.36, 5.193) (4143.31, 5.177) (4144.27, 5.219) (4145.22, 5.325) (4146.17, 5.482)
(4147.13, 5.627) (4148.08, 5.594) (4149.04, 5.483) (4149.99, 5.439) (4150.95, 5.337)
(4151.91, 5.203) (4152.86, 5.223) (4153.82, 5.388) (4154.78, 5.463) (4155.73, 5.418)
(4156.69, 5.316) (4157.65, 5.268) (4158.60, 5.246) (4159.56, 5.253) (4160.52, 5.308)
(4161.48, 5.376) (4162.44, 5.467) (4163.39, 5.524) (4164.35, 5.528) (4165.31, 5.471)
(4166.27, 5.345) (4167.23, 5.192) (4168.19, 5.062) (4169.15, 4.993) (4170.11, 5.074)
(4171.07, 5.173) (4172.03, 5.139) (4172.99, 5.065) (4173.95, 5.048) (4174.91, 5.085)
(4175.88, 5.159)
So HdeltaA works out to 6.4 Ang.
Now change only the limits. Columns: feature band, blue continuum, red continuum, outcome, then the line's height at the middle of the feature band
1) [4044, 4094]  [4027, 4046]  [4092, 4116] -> -3.8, 4.72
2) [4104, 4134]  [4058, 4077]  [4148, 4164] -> 2.8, 5.23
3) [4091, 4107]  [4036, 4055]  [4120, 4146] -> 4.8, 5.31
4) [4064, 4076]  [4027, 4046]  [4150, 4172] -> 0.7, 5.37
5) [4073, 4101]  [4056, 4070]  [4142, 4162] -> 3.3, 5.19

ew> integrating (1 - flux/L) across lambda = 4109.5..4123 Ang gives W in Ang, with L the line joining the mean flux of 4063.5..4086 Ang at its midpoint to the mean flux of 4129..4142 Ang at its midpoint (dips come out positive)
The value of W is 0.8 Ang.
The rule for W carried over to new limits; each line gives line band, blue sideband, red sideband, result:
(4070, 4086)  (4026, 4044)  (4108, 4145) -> 0.9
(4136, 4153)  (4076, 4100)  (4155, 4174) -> -1.0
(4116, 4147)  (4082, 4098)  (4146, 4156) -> -0.1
